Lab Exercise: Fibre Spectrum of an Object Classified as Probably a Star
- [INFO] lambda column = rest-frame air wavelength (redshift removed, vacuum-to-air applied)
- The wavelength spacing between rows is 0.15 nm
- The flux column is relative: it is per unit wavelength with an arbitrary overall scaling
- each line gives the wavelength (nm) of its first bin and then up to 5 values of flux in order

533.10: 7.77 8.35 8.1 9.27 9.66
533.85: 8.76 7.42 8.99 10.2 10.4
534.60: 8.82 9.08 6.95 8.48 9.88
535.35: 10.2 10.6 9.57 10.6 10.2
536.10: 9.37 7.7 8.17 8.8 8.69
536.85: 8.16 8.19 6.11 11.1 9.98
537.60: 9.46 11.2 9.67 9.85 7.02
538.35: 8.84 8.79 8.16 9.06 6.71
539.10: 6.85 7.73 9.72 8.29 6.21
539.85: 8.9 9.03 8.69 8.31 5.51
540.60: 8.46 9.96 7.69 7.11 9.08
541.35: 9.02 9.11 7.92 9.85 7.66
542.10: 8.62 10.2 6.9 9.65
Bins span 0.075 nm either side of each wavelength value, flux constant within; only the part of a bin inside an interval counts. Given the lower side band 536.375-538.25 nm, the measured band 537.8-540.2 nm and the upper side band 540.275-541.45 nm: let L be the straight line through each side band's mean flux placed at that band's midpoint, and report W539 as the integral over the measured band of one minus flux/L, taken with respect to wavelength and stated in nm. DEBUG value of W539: 0.064 nm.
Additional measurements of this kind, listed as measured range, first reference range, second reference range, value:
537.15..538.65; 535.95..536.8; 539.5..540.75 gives -0.157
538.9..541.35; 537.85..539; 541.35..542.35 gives 0.178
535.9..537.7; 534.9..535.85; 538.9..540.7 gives 0.046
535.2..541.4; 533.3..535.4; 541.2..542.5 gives 0.091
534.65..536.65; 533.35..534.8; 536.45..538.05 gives -0.015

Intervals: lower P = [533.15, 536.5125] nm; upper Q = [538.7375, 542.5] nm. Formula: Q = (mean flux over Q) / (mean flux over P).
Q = 0.91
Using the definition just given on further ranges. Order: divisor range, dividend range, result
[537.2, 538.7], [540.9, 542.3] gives 0.92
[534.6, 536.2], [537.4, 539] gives 0.95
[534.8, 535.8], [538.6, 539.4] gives 0.84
